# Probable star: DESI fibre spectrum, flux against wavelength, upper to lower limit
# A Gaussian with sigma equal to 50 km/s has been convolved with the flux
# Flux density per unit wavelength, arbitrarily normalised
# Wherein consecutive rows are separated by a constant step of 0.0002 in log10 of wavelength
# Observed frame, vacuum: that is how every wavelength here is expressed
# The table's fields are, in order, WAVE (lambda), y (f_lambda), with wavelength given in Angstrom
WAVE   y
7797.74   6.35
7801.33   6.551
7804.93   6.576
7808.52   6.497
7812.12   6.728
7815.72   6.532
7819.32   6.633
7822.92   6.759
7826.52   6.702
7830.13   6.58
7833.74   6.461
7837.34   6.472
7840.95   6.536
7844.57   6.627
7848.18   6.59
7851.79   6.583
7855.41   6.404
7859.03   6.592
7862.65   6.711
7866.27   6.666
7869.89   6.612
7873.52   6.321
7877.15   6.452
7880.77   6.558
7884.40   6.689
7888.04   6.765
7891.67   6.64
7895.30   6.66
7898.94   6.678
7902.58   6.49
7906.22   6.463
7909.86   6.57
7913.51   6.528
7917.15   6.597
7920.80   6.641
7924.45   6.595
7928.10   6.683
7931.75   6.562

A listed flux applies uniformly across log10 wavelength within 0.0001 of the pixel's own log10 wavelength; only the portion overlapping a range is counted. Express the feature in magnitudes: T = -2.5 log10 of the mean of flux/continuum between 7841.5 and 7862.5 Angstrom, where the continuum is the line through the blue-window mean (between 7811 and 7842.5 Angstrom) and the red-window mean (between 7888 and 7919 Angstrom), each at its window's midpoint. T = 0.00 mag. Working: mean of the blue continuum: 6.6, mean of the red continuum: 6.59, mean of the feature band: 6.57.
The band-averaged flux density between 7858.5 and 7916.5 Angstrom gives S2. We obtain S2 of 6.59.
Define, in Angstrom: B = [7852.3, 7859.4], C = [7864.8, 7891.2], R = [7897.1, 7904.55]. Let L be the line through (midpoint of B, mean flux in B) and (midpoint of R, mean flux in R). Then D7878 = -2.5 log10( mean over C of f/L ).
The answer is -0.01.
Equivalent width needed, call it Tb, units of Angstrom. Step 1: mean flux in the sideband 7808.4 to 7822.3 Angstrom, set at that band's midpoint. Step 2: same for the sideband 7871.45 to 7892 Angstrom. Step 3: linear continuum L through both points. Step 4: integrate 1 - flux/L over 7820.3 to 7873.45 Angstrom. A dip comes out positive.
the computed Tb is 0.1 Angstrom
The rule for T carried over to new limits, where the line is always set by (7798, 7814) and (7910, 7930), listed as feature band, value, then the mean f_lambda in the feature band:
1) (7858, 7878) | 0.00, 6.56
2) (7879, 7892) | -0.01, 6.66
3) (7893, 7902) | -0.01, 6.64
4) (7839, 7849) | 0.00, 6.58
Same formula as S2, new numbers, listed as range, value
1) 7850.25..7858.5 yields 6.5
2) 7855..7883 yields 6.55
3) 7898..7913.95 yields 6.54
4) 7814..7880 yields 6.57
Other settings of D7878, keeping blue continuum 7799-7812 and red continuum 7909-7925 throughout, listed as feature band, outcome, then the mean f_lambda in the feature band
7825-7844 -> 0.00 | 6.55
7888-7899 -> -0.02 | 6.68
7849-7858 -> 0.01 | 6.51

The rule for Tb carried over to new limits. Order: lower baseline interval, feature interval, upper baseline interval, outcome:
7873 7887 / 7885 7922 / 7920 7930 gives -0.1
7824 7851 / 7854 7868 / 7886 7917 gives 0.0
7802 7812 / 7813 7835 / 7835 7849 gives -0.2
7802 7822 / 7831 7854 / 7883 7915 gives 0.2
